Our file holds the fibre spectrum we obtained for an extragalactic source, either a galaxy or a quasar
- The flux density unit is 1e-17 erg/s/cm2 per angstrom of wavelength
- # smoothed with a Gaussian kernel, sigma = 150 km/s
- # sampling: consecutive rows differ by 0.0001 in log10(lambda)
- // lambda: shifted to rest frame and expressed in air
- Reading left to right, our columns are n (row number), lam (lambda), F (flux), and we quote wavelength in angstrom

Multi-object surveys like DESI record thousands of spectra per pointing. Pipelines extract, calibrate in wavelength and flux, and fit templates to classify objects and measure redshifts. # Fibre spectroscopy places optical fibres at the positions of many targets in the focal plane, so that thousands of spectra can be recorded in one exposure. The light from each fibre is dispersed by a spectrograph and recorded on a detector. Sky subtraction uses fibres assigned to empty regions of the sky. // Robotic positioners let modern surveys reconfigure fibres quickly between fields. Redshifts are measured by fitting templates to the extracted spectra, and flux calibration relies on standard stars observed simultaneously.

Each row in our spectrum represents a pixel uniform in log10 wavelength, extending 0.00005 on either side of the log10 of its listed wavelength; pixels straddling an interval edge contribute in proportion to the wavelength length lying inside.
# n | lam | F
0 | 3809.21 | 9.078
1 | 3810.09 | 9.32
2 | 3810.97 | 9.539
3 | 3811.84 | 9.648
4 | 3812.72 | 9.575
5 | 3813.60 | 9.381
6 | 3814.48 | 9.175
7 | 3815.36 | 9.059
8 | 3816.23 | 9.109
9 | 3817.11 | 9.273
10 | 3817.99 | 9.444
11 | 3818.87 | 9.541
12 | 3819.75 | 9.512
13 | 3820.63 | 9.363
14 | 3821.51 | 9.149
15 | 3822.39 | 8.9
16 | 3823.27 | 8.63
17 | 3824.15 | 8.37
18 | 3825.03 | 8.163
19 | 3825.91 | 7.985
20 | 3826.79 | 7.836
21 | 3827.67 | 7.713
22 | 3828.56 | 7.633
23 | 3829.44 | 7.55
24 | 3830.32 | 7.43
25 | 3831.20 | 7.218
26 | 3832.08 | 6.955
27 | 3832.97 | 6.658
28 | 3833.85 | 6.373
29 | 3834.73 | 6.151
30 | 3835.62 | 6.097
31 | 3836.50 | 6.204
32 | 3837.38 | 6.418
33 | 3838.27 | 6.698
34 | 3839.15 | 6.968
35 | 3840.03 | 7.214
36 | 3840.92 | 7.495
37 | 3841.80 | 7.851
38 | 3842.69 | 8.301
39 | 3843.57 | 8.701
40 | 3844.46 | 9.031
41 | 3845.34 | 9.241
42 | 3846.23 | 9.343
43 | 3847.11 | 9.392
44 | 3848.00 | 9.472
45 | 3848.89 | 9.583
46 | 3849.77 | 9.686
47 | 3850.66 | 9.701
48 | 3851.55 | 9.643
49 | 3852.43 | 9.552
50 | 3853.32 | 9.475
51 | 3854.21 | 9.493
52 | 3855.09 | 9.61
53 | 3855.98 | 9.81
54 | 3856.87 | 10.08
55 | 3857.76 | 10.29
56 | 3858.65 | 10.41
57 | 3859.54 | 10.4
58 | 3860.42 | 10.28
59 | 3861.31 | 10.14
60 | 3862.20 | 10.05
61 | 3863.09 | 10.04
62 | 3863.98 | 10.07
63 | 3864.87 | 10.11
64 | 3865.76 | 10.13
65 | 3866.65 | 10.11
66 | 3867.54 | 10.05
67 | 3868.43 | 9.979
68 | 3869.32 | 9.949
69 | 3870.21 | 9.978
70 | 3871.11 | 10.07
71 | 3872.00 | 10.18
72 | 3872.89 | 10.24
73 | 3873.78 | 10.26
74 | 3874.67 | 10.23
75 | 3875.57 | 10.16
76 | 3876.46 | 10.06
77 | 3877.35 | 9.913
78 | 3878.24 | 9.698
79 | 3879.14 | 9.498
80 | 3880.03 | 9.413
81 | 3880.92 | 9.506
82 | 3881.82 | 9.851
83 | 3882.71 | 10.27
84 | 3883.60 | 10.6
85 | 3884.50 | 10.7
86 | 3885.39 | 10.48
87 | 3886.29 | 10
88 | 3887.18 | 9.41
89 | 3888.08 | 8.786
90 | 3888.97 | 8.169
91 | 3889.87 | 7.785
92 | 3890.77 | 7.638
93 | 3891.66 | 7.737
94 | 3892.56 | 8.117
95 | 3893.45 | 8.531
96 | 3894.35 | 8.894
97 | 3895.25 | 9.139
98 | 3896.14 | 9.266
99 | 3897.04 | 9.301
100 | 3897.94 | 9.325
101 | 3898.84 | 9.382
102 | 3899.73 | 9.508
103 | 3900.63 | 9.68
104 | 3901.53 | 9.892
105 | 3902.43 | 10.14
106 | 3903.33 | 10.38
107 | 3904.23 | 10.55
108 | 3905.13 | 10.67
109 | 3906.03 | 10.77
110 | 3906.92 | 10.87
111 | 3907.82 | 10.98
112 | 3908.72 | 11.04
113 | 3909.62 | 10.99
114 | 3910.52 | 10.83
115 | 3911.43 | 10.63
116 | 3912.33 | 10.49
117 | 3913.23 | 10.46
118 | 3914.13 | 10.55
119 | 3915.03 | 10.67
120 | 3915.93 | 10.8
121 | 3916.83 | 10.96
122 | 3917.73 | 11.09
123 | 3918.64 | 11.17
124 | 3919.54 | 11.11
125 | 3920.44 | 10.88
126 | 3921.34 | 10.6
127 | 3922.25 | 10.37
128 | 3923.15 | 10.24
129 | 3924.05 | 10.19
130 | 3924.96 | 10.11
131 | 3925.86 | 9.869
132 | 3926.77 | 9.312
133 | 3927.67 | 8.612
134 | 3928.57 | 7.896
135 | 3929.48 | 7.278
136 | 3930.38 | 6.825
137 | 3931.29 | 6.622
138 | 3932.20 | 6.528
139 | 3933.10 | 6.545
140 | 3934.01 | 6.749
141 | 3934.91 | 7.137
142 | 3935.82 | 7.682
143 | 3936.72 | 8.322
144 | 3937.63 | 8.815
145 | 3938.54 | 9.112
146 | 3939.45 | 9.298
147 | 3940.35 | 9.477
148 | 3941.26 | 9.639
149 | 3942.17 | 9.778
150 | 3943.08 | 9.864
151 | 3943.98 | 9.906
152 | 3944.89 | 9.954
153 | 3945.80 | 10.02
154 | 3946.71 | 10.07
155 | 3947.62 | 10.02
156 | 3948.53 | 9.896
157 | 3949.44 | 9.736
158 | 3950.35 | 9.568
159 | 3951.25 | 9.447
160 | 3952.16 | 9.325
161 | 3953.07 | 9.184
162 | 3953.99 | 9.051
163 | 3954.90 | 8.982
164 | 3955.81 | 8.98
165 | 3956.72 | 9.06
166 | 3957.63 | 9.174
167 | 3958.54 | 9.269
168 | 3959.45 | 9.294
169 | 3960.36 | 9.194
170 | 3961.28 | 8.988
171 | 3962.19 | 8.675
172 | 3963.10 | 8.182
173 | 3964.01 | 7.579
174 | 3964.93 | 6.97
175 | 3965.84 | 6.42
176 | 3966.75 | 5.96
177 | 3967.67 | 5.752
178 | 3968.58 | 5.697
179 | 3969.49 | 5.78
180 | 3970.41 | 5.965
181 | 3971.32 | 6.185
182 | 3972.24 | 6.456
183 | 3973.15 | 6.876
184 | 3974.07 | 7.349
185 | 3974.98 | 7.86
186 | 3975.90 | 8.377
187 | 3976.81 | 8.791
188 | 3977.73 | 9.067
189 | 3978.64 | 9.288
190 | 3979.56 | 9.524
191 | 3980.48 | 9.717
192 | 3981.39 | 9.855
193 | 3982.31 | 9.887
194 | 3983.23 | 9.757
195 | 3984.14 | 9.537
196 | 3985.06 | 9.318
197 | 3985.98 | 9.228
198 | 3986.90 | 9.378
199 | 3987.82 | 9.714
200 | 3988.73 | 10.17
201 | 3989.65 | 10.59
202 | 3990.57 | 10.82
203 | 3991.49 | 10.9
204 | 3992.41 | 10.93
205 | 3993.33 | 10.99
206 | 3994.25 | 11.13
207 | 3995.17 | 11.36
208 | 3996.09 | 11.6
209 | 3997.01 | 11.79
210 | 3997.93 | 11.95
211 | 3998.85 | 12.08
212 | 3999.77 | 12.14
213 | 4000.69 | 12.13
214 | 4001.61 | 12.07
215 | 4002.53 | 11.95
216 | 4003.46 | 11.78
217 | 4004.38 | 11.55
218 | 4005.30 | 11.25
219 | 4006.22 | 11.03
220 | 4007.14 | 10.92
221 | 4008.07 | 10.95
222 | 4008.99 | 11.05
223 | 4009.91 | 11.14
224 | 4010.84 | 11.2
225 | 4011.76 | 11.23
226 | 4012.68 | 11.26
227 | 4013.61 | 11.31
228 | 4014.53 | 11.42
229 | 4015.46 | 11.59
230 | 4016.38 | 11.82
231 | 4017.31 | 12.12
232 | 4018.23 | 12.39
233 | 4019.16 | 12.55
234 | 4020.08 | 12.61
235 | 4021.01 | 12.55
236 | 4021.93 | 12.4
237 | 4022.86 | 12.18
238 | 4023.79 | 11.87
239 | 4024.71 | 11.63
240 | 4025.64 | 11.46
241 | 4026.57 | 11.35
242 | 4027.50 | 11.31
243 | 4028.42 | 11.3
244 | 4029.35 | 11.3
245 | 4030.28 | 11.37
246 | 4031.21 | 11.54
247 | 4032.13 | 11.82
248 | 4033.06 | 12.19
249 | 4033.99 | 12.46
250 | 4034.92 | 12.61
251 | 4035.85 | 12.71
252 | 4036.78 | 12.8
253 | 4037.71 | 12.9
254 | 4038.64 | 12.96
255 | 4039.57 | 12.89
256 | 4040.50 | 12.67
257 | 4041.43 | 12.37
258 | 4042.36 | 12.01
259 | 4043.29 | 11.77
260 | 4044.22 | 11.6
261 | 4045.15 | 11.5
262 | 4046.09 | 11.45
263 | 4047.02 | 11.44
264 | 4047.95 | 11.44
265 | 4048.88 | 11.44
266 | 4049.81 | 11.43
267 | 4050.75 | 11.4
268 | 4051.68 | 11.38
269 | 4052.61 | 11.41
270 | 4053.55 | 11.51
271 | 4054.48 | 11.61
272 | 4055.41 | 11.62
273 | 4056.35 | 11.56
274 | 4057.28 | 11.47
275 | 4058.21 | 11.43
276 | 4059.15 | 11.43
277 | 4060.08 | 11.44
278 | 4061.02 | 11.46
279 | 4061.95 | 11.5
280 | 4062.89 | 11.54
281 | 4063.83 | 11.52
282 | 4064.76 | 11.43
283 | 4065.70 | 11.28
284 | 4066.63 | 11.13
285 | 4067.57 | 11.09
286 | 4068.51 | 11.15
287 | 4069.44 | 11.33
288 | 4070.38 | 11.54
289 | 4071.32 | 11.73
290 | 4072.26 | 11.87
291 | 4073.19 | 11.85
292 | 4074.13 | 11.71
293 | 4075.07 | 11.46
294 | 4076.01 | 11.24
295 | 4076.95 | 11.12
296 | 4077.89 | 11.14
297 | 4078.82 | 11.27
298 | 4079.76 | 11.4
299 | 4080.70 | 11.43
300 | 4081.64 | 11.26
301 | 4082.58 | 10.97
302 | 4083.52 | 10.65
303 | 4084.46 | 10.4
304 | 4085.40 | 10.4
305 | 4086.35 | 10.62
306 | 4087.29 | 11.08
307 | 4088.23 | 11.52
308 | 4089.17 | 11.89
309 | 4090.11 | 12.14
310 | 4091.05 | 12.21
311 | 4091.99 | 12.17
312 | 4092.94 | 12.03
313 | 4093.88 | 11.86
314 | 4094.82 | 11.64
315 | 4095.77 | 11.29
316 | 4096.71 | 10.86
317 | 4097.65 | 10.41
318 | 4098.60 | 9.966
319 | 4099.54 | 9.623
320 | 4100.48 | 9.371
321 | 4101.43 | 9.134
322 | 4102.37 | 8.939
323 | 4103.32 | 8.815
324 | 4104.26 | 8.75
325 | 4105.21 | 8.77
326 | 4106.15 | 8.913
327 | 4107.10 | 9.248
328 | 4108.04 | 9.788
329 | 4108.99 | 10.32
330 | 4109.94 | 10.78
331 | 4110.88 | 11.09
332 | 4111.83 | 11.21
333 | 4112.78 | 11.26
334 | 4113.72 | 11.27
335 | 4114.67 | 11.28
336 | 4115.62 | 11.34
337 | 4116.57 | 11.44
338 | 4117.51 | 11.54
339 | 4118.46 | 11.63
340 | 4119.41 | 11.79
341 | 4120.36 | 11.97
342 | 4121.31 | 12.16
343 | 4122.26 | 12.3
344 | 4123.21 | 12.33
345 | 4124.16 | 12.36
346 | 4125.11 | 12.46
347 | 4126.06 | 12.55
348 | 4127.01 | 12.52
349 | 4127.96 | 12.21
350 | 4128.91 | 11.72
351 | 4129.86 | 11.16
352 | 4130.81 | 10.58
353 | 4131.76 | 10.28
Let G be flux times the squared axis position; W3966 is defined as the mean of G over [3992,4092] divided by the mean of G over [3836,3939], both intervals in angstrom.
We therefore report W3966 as 1.3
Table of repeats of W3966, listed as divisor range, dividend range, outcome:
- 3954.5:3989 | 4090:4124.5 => 1.39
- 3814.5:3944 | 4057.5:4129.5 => 1.34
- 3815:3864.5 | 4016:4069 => 1.51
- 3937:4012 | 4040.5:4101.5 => 1.24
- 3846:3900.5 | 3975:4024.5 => 1.21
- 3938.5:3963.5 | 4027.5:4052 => 1.33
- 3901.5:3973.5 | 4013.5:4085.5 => 1.36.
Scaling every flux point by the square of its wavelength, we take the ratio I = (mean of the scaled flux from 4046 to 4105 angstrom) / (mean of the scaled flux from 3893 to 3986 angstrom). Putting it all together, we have 1.3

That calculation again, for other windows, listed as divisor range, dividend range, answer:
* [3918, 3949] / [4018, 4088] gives 1.35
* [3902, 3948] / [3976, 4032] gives 1.19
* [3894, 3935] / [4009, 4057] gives 1.29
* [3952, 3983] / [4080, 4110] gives 1.38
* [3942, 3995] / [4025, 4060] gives 1.37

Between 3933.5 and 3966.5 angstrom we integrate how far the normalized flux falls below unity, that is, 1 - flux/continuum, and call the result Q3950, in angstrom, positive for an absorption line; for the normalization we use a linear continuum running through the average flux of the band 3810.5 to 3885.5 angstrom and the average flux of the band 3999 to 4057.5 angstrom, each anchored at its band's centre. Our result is 5.19 angstrom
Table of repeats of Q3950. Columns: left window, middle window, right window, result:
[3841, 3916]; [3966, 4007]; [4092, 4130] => 2.86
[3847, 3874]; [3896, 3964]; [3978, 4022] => 6.29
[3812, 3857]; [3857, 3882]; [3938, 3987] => -4.47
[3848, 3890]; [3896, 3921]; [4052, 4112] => -0.92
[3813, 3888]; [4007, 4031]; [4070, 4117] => -3.08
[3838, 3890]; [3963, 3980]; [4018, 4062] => 5.78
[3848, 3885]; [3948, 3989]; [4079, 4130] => 7.62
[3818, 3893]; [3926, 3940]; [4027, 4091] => 3.02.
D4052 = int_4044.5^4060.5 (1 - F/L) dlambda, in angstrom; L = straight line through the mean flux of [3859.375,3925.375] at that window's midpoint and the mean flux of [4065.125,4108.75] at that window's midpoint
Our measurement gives -1.2 angstrom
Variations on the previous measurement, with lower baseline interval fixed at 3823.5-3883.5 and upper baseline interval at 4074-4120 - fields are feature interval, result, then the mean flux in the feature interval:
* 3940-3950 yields -0.2 angstrom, 9.84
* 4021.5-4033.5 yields -1.6 angstrom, 11.7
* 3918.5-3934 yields 0.9 angstrom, 8.96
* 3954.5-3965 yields 1.1 angstrom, 8.76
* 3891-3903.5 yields 0.2 angstrom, 9.18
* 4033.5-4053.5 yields -3.1 angstrom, 12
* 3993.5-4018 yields -3.4 angstrom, 11.5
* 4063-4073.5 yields -0.8 angstrom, 11.4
